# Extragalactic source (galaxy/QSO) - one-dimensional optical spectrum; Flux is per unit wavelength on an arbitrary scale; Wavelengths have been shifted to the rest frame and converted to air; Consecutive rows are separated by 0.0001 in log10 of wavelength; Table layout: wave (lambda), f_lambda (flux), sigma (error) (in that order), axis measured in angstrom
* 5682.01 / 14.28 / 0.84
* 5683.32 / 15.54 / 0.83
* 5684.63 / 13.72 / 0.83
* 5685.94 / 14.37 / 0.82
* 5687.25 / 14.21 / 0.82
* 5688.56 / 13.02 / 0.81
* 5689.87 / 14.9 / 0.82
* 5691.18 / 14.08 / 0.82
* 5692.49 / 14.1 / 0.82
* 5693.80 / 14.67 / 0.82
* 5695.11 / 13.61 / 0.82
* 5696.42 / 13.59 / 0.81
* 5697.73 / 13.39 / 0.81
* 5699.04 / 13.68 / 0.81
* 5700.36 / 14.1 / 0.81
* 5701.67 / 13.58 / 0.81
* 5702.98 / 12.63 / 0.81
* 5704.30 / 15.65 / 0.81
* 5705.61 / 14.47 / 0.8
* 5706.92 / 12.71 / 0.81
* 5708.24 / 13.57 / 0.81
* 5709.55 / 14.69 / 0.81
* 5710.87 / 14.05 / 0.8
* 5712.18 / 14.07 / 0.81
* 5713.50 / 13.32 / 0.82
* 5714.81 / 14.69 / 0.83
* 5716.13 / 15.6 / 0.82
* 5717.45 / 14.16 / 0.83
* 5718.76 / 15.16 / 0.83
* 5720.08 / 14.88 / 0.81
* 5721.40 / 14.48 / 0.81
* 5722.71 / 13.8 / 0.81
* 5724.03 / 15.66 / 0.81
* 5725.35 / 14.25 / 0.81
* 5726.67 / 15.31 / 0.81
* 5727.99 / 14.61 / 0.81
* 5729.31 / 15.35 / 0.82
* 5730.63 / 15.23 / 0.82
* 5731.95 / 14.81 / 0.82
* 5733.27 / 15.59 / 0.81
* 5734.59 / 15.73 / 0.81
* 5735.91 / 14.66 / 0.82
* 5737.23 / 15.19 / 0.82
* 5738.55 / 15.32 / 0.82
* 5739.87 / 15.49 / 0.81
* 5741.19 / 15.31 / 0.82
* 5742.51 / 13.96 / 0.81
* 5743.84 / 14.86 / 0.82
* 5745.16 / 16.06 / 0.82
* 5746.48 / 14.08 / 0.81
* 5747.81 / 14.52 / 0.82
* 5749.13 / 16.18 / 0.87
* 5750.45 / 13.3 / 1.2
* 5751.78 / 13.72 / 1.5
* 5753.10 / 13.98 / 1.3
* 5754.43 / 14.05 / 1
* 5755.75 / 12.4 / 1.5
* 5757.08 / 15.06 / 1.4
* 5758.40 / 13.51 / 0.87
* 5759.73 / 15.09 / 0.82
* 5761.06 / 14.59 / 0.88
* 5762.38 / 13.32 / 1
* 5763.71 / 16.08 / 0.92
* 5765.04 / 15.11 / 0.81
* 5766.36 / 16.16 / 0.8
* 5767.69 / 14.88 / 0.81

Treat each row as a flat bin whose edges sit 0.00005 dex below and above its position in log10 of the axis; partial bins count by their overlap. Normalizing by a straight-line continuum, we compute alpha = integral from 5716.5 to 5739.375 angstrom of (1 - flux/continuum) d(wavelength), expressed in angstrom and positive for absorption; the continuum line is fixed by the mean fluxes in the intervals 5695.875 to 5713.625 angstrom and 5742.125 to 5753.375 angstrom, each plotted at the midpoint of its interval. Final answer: -1.20 angstrom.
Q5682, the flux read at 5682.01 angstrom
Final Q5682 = 14.28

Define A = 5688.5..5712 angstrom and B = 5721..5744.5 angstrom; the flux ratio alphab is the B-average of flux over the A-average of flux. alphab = 1.1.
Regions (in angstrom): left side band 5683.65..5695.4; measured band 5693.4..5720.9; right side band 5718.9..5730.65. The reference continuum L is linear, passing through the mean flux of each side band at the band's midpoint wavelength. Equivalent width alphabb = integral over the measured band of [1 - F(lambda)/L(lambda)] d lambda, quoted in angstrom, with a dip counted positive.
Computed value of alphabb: 0.7 angstrom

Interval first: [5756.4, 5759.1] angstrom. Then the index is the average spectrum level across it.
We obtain 14.3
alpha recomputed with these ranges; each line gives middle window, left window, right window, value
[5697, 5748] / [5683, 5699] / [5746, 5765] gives -1.45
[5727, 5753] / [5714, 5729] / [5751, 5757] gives -1.44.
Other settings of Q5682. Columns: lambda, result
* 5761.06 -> 14.59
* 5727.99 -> 14.61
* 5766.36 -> 16.16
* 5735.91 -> 14.66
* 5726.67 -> 15.31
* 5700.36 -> 14.1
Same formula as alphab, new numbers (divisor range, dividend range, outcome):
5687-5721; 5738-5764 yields 1.03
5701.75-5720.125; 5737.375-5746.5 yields 1.06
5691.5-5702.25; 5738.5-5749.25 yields 1.08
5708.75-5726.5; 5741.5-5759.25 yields 0.98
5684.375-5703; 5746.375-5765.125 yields 1.03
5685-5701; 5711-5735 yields 1.06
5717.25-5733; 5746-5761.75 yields 0.96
